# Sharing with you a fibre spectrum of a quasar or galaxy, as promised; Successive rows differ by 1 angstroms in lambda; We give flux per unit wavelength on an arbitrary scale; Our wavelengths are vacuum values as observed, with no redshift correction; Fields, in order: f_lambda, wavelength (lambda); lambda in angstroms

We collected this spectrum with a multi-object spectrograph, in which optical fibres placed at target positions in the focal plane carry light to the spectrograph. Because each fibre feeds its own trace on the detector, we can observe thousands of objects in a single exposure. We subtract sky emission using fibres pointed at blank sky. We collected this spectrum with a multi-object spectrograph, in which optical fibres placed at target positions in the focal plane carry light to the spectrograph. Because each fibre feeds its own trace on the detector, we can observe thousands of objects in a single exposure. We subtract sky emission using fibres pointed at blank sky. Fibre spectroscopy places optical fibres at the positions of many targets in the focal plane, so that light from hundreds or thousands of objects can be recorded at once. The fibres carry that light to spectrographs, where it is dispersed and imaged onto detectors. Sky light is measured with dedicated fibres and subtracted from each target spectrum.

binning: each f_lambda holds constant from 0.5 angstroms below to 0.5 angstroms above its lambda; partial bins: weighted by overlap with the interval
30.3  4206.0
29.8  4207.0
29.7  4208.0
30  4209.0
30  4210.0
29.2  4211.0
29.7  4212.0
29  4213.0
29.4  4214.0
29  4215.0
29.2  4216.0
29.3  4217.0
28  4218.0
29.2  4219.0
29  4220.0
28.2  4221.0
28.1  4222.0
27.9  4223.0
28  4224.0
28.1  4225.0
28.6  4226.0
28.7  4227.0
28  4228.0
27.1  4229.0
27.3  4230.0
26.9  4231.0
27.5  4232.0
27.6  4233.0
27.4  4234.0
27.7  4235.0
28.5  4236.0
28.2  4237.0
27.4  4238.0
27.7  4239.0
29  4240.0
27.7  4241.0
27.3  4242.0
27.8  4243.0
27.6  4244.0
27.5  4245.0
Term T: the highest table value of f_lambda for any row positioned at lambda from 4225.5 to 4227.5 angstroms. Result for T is 28.7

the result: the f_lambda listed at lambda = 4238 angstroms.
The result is 27.4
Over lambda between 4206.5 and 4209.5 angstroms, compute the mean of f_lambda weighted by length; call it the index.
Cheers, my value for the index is 29.8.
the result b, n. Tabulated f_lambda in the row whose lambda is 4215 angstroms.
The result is 29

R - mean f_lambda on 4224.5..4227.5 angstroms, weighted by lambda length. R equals 28.5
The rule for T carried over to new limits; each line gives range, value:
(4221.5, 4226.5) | 28.6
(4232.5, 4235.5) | 27.7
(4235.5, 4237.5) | 28.5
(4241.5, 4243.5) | 27.8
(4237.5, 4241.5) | 29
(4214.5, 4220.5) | 29.3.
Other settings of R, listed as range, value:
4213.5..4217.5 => 29.2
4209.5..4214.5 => 29.5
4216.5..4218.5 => 28.6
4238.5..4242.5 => 27.9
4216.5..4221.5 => 28.7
